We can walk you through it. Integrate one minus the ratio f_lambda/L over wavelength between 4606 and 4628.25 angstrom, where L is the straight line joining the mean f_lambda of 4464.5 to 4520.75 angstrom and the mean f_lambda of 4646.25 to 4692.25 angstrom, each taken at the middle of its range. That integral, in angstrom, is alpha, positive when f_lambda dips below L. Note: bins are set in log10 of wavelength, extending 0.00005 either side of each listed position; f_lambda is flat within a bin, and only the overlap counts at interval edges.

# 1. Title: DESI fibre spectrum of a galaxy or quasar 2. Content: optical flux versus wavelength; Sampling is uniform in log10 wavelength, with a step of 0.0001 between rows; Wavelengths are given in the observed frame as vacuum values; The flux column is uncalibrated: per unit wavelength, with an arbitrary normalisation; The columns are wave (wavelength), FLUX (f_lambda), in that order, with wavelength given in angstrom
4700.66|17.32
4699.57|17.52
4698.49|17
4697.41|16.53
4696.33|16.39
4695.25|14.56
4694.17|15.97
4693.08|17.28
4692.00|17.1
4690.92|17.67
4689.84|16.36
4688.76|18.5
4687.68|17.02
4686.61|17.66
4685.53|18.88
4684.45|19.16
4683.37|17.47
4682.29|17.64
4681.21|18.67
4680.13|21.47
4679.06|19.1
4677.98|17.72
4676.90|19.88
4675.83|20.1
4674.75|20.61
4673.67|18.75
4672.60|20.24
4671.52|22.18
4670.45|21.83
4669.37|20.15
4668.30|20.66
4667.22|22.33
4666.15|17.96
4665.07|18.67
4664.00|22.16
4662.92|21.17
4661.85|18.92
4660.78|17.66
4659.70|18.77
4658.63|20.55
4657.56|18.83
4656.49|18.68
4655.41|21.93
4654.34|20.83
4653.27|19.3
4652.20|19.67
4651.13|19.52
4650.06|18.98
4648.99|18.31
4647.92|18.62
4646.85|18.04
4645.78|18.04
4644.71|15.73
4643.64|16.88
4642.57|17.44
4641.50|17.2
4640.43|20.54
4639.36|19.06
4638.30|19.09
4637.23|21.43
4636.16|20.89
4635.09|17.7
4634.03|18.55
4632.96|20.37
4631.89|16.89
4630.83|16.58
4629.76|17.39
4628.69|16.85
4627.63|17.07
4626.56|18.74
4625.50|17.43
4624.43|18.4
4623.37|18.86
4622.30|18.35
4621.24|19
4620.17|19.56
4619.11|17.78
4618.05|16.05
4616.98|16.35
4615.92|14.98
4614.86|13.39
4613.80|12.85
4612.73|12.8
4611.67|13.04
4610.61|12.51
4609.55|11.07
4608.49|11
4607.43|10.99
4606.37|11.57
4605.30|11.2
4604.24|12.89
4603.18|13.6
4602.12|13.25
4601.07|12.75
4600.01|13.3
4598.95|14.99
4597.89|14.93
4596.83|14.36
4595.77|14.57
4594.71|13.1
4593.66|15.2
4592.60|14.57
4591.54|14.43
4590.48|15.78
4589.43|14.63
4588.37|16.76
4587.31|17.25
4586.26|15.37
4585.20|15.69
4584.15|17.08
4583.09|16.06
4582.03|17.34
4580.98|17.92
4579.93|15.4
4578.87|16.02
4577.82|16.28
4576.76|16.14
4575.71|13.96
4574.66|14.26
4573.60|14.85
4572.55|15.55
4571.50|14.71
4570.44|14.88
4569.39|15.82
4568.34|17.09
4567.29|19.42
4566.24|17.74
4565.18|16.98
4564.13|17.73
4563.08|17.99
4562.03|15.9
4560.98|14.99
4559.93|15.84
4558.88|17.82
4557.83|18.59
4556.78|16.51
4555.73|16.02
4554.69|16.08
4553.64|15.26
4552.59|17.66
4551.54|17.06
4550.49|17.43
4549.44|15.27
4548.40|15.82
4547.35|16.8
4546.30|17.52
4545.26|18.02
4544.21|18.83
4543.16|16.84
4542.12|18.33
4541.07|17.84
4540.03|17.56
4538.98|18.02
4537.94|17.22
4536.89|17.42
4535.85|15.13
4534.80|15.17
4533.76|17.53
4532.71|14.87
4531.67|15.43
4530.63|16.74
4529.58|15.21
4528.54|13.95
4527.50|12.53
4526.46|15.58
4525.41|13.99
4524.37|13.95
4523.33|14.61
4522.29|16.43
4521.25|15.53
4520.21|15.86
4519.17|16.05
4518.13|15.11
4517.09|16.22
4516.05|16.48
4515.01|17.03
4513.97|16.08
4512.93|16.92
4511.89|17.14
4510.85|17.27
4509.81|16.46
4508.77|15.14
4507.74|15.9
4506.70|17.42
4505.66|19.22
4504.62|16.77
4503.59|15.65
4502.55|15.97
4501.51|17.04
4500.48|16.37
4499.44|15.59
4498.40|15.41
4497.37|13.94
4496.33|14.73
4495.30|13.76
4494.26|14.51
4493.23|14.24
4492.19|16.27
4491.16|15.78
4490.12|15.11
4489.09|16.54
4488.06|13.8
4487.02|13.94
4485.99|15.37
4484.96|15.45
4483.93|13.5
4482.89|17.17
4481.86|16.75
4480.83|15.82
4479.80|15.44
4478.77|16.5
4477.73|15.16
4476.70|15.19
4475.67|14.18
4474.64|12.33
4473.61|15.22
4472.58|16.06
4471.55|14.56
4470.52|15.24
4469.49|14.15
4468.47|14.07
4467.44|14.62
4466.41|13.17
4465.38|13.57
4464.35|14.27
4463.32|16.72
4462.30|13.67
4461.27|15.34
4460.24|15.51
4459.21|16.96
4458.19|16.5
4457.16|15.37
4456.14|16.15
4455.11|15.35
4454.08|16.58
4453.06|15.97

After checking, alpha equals 3.5 angstrom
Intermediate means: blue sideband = 15.5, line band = 15.4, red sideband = 19.3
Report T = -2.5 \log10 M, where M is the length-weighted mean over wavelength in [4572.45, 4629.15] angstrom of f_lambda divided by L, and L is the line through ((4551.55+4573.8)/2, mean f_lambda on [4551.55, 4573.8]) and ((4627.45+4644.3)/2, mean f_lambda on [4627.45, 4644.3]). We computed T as 0.16 mag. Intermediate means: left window 16.6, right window 18.4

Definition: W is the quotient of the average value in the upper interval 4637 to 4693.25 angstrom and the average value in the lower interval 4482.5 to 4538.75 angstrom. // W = 1.22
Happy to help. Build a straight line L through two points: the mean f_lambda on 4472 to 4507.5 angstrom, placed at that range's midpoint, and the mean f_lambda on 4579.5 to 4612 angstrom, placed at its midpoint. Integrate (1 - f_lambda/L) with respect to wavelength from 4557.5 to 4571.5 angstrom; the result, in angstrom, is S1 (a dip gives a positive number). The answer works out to -2.1 angstrom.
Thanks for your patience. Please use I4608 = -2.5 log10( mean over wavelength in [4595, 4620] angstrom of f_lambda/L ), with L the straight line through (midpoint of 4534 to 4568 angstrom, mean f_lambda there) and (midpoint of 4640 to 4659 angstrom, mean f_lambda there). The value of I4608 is 0.31 mag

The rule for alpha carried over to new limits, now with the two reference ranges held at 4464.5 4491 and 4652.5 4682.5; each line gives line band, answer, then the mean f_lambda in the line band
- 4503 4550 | -0.3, 16.3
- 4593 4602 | 2.0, 14.1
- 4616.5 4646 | 1.2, 18.2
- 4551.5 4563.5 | 0.3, 16.6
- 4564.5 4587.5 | 1.7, 16.2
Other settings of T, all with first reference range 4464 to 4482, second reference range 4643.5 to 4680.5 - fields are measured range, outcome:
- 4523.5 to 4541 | 0.04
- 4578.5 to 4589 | 0.07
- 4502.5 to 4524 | -0.04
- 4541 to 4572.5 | 0.00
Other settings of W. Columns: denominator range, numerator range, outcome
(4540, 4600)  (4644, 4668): 1.19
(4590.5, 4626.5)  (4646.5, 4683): 1.35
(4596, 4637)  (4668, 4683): 1.28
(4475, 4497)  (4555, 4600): 1.05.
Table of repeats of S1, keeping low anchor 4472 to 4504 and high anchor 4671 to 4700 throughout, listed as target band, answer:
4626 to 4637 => -0.5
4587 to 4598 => 1.2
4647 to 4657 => -1.0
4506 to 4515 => -0.6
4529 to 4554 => -1.2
